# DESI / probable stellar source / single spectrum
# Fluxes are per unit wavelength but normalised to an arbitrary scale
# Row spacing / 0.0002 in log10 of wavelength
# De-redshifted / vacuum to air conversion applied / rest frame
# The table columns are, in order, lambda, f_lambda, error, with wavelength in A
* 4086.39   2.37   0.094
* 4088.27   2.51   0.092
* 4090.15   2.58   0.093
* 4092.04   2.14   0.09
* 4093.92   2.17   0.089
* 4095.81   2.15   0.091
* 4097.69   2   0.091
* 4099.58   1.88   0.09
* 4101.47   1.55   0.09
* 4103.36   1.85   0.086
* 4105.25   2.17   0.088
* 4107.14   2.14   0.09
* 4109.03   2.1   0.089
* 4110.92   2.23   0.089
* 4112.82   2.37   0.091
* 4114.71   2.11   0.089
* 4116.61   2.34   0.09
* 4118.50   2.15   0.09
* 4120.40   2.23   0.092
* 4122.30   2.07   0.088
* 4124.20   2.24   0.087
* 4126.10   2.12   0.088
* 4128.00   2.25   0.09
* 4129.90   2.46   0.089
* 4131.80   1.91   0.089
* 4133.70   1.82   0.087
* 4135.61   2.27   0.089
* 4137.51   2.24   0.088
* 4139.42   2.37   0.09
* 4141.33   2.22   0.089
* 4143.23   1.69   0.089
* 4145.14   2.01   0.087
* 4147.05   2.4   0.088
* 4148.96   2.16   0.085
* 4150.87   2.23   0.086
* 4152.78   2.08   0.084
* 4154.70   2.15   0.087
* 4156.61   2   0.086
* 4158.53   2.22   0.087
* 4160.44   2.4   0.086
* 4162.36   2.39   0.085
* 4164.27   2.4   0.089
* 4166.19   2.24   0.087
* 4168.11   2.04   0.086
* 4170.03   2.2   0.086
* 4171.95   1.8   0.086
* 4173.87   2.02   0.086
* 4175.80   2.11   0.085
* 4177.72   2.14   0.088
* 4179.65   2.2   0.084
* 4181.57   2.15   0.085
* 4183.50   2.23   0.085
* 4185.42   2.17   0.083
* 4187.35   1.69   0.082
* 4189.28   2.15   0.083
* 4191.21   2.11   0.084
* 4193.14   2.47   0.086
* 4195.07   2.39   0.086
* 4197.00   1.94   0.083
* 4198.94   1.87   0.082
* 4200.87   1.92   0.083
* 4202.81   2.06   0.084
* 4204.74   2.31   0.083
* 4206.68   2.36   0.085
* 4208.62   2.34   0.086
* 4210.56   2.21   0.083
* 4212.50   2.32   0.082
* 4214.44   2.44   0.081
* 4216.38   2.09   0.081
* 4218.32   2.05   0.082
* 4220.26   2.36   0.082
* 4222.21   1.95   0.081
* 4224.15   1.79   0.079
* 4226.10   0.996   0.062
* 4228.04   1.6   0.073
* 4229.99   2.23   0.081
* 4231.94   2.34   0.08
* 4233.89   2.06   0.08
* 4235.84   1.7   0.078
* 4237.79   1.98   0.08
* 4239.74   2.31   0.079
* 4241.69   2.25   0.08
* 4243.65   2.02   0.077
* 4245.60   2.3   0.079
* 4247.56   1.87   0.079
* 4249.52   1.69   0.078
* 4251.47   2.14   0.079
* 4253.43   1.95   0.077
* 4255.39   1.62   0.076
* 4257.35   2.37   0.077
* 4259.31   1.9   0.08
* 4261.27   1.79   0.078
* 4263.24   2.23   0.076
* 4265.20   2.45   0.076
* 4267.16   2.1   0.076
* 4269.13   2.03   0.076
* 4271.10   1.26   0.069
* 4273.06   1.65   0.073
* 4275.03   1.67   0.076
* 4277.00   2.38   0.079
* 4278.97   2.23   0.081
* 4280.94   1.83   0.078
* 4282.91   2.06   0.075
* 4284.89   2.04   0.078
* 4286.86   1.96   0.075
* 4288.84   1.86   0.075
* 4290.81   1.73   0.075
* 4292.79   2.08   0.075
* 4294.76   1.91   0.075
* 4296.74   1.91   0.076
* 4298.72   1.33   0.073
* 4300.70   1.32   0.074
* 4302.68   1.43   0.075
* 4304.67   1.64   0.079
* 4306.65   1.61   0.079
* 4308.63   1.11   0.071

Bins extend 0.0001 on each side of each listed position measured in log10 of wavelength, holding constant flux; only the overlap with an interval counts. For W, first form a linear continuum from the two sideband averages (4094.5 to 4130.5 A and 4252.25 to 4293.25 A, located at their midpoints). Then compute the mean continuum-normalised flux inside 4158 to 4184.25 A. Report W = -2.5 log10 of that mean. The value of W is -0.06 mag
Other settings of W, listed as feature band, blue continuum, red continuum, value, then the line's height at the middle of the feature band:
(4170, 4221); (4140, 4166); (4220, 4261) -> -0.04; 2.08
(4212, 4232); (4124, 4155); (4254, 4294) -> 0.02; 2.04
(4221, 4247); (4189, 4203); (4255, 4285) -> 0.04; 2.05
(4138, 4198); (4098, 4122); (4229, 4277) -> -0.05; 2.05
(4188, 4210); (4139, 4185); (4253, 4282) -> -0.04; 2.09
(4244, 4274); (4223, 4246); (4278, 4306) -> -0.04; 1.89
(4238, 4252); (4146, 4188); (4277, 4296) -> -0.02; 2.05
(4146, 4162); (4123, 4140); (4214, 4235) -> -0.04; 2.13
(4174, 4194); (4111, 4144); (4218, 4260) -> -0.03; 2.07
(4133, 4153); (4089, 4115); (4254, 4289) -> -0.04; 2.07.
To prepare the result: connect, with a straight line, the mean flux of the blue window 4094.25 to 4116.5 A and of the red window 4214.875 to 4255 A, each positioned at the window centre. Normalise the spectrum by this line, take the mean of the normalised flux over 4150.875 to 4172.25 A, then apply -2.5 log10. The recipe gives -0.08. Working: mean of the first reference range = 2.06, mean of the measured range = 2.19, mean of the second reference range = 1.98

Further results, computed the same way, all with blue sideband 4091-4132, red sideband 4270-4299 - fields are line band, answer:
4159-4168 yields -0.136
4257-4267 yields -0.121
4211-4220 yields -0.135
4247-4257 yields 0.020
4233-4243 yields -0.064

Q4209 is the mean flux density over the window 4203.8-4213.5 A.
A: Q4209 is 2.31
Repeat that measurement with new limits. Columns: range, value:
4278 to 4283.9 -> 2.04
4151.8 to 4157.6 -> 2.08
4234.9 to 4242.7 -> 2.06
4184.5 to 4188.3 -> 1.93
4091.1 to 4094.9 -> 2.16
